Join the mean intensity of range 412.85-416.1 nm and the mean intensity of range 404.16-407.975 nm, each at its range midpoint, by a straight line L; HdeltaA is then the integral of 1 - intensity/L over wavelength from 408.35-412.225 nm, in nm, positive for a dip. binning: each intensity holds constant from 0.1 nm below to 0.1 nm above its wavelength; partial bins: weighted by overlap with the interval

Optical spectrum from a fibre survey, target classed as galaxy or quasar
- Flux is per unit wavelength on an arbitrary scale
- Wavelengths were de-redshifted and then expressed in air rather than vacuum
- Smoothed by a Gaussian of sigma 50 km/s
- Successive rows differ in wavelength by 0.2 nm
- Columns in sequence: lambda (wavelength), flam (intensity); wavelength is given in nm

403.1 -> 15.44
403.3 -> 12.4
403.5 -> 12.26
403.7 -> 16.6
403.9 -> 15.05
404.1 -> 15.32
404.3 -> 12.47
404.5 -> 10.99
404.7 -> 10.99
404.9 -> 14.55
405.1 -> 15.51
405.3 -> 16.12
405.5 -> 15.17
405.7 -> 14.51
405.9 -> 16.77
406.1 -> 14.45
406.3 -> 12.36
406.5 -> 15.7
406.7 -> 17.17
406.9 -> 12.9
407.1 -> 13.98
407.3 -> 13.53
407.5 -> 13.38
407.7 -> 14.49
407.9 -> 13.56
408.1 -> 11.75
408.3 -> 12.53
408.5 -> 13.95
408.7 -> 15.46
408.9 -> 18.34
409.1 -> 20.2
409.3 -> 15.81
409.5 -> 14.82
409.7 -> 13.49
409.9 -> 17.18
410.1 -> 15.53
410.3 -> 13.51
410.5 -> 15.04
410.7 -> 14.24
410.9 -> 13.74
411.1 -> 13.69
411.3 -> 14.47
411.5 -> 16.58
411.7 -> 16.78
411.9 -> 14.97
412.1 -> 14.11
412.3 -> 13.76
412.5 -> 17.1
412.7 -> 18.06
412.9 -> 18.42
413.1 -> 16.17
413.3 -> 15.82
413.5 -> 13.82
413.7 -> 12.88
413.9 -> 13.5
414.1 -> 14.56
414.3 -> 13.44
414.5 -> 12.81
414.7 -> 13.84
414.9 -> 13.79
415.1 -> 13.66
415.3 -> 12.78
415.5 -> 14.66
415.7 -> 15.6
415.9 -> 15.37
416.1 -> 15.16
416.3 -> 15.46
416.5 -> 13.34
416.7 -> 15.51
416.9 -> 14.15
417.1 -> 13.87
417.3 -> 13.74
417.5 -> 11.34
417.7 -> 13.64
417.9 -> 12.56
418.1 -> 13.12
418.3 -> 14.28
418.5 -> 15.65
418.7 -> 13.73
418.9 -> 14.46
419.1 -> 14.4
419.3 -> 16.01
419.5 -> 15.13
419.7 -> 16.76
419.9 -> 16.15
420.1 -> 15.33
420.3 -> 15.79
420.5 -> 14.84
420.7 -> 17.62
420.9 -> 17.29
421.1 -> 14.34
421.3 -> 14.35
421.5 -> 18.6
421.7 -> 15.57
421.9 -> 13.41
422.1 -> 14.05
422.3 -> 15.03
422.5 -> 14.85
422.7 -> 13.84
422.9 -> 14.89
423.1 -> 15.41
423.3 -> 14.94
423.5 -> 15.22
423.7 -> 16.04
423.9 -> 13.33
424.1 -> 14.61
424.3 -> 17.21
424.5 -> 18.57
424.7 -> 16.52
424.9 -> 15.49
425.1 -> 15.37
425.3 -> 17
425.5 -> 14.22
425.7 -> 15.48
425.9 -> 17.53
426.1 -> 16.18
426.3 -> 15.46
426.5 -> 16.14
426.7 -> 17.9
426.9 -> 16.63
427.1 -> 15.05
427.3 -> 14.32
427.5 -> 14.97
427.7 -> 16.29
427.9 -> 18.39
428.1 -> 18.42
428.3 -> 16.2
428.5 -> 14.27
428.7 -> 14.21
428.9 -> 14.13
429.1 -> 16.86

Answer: -0.282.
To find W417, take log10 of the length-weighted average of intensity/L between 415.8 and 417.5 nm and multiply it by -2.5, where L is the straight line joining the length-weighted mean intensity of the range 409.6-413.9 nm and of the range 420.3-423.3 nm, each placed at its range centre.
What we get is 0.06 mag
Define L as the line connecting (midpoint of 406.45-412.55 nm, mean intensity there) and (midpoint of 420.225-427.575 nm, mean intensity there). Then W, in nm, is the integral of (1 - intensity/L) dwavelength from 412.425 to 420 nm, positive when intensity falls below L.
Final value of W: 0.31 nm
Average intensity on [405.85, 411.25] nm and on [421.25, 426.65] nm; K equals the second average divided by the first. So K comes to 1.1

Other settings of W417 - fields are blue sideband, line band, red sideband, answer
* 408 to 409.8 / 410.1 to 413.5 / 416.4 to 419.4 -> -0.043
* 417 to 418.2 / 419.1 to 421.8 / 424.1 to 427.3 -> -0.128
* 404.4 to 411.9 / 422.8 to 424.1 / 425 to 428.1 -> 0.067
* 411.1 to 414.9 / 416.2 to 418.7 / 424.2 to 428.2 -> 0.116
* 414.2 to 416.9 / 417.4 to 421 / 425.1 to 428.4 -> 0.002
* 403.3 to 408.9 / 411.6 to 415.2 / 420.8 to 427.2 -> -0.007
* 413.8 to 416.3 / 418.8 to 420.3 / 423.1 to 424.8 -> -0.036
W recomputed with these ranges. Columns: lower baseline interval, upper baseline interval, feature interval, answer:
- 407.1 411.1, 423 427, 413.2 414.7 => 0.13 nm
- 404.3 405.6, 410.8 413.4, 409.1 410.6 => -0.03 nm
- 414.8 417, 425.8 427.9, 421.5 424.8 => 0.06 nm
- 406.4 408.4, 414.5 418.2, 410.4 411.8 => -0.10 nm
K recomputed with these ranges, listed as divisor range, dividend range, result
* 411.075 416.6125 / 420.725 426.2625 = 1.05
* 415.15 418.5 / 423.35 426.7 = 1.13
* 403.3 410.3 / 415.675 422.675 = 1.02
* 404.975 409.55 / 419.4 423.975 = 1.03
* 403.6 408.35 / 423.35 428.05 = 1.13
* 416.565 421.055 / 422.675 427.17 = 1.07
